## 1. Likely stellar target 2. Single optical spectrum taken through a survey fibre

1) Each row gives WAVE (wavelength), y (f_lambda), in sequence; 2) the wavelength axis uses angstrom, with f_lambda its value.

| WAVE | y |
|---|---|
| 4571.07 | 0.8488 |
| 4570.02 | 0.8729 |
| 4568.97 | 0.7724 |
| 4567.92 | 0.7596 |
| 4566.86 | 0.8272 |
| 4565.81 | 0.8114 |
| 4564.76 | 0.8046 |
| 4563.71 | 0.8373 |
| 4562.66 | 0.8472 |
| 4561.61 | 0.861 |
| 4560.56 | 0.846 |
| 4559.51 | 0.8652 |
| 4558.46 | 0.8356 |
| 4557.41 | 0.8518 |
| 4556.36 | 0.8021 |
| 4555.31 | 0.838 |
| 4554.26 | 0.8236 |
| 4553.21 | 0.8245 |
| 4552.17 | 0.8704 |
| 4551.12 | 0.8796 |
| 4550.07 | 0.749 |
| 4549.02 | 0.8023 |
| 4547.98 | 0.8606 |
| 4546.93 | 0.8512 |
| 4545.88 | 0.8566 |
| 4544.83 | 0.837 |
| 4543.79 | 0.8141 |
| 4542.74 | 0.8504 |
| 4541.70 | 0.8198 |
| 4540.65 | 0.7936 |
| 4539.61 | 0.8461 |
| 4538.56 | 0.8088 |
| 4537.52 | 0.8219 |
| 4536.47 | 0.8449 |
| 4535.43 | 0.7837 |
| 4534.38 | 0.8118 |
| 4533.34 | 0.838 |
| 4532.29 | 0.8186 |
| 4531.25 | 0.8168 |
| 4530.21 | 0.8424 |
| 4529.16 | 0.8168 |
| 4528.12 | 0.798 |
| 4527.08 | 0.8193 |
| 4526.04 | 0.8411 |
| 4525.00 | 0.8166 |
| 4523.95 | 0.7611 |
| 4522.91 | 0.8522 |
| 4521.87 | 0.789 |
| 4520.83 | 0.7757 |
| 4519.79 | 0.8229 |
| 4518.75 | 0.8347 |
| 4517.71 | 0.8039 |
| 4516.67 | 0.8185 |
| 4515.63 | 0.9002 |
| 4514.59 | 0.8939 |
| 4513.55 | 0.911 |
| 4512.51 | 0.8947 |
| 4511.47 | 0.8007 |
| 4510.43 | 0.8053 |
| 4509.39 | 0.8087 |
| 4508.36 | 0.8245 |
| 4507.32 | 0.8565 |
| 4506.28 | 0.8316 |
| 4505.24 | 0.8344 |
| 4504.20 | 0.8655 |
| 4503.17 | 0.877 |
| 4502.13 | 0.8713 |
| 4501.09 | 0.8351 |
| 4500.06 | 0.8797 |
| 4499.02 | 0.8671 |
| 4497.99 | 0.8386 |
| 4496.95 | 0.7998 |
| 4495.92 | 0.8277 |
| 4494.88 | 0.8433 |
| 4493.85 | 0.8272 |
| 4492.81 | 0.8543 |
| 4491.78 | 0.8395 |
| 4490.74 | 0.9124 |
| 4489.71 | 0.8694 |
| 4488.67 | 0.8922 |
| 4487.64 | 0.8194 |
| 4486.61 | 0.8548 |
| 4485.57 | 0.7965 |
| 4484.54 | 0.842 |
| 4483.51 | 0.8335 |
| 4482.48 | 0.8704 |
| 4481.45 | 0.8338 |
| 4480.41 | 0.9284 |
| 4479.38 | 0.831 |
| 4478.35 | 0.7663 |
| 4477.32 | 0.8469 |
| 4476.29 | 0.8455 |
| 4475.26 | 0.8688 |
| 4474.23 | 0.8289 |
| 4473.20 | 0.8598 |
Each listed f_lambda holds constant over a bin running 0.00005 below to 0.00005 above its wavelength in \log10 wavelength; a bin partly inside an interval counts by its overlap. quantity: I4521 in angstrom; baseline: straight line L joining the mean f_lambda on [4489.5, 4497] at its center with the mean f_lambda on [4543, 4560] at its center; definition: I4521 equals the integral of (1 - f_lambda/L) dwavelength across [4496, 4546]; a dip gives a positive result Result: 0.6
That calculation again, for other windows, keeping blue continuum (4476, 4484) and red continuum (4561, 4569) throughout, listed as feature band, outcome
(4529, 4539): 0.1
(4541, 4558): -0.2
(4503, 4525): 0.0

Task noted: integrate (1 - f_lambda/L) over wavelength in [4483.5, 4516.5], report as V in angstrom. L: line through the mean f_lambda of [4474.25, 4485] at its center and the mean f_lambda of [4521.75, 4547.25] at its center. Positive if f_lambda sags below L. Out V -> -0.5 angstrom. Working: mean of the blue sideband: 0.846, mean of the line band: 0.85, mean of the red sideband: 0.822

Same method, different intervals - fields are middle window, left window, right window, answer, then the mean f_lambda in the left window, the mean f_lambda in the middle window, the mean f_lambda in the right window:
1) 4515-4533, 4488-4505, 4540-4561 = 0.5 angstrom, 0.856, 0.82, 0.834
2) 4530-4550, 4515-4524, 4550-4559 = 0.1 angstrom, 0.822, 0.825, 0.835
